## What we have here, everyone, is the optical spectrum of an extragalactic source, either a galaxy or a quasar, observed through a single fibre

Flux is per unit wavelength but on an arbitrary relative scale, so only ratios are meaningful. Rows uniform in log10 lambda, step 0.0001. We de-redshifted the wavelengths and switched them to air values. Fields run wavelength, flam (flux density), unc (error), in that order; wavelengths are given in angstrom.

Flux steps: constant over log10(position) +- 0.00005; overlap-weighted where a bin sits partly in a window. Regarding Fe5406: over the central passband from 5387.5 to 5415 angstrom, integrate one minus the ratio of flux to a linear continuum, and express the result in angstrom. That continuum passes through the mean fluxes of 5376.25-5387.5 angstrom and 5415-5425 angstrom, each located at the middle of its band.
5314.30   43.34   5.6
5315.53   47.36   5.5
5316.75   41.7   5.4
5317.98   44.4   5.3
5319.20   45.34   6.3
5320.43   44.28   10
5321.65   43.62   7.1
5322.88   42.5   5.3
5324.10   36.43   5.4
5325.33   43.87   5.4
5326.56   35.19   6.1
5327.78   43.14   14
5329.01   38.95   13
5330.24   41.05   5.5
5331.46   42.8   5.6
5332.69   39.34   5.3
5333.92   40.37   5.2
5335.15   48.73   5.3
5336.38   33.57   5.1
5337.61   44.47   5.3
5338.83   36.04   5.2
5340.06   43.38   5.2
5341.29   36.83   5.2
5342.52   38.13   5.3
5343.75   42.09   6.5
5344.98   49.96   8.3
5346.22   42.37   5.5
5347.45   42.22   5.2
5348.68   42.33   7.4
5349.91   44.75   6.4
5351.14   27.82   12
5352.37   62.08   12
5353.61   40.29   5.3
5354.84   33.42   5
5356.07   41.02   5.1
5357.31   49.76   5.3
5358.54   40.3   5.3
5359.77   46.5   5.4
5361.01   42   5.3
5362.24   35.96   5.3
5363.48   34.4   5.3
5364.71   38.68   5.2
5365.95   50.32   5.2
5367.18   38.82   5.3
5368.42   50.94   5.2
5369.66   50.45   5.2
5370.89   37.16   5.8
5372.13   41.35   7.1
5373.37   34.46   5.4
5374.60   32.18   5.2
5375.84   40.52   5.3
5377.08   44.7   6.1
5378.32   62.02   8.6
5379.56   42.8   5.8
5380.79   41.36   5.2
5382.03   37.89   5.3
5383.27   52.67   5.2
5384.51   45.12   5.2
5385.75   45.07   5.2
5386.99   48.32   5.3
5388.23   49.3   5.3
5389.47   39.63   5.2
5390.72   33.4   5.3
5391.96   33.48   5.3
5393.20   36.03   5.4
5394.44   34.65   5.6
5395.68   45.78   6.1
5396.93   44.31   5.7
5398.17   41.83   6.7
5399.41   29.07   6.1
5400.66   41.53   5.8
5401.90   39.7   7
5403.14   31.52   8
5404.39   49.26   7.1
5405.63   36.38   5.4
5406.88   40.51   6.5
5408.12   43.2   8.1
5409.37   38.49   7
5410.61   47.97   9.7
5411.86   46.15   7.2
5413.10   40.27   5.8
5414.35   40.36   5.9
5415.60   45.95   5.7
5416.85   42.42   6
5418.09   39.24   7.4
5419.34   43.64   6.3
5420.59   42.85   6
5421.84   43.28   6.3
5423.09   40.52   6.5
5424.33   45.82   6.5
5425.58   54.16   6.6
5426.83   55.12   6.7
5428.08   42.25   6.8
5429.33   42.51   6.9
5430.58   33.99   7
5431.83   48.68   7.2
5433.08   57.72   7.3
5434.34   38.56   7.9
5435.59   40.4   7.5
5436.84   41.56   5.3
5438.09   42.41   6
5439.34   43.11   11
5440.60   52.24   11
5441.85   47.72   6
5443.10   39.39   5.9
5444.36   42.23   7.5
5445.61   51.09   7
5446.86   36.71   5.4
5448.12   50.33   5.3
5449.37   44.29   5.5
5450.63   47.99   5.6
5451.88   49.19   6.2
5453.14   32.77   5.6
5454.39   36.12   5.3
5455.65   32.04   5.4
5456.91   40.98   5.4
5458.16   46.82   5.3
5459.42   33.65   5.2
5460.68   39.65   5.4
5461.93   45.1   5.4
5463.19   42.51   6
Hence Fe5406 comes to 2.80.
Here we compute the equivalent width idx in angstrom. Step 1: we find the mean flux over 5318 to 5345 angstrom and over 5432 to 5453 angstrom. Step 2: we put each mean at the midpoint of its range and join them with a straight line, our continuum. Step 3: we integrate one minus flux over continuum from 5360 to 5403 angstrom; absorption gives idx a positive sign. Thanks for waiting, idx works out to 1.4 angstrom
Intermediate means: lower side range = 41.3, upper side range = 45.1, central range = 41.6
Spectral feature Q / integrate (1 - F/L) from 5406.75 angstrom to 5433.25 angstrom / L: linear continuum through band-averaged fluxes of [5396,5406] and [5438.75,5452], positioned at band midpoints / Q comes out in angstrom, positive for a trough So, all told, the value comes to -1.3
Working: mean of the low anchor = 39.5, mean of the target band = 44.2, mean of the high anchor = 45.7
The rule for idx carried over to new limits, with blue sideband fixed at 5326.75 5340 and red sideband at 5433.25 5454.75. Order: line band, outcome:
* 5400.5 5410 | 0.59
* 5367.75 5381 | -0.51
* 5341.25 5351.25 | -0.11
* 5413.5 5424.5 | 0.14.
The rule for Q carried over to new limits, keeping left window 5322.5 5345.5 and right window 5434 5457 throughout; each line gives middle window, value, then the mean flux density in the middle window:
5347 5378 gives -0.4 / 41.9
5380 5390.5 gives -0.7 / 44.4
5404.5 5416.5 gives -0.1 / 42.4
